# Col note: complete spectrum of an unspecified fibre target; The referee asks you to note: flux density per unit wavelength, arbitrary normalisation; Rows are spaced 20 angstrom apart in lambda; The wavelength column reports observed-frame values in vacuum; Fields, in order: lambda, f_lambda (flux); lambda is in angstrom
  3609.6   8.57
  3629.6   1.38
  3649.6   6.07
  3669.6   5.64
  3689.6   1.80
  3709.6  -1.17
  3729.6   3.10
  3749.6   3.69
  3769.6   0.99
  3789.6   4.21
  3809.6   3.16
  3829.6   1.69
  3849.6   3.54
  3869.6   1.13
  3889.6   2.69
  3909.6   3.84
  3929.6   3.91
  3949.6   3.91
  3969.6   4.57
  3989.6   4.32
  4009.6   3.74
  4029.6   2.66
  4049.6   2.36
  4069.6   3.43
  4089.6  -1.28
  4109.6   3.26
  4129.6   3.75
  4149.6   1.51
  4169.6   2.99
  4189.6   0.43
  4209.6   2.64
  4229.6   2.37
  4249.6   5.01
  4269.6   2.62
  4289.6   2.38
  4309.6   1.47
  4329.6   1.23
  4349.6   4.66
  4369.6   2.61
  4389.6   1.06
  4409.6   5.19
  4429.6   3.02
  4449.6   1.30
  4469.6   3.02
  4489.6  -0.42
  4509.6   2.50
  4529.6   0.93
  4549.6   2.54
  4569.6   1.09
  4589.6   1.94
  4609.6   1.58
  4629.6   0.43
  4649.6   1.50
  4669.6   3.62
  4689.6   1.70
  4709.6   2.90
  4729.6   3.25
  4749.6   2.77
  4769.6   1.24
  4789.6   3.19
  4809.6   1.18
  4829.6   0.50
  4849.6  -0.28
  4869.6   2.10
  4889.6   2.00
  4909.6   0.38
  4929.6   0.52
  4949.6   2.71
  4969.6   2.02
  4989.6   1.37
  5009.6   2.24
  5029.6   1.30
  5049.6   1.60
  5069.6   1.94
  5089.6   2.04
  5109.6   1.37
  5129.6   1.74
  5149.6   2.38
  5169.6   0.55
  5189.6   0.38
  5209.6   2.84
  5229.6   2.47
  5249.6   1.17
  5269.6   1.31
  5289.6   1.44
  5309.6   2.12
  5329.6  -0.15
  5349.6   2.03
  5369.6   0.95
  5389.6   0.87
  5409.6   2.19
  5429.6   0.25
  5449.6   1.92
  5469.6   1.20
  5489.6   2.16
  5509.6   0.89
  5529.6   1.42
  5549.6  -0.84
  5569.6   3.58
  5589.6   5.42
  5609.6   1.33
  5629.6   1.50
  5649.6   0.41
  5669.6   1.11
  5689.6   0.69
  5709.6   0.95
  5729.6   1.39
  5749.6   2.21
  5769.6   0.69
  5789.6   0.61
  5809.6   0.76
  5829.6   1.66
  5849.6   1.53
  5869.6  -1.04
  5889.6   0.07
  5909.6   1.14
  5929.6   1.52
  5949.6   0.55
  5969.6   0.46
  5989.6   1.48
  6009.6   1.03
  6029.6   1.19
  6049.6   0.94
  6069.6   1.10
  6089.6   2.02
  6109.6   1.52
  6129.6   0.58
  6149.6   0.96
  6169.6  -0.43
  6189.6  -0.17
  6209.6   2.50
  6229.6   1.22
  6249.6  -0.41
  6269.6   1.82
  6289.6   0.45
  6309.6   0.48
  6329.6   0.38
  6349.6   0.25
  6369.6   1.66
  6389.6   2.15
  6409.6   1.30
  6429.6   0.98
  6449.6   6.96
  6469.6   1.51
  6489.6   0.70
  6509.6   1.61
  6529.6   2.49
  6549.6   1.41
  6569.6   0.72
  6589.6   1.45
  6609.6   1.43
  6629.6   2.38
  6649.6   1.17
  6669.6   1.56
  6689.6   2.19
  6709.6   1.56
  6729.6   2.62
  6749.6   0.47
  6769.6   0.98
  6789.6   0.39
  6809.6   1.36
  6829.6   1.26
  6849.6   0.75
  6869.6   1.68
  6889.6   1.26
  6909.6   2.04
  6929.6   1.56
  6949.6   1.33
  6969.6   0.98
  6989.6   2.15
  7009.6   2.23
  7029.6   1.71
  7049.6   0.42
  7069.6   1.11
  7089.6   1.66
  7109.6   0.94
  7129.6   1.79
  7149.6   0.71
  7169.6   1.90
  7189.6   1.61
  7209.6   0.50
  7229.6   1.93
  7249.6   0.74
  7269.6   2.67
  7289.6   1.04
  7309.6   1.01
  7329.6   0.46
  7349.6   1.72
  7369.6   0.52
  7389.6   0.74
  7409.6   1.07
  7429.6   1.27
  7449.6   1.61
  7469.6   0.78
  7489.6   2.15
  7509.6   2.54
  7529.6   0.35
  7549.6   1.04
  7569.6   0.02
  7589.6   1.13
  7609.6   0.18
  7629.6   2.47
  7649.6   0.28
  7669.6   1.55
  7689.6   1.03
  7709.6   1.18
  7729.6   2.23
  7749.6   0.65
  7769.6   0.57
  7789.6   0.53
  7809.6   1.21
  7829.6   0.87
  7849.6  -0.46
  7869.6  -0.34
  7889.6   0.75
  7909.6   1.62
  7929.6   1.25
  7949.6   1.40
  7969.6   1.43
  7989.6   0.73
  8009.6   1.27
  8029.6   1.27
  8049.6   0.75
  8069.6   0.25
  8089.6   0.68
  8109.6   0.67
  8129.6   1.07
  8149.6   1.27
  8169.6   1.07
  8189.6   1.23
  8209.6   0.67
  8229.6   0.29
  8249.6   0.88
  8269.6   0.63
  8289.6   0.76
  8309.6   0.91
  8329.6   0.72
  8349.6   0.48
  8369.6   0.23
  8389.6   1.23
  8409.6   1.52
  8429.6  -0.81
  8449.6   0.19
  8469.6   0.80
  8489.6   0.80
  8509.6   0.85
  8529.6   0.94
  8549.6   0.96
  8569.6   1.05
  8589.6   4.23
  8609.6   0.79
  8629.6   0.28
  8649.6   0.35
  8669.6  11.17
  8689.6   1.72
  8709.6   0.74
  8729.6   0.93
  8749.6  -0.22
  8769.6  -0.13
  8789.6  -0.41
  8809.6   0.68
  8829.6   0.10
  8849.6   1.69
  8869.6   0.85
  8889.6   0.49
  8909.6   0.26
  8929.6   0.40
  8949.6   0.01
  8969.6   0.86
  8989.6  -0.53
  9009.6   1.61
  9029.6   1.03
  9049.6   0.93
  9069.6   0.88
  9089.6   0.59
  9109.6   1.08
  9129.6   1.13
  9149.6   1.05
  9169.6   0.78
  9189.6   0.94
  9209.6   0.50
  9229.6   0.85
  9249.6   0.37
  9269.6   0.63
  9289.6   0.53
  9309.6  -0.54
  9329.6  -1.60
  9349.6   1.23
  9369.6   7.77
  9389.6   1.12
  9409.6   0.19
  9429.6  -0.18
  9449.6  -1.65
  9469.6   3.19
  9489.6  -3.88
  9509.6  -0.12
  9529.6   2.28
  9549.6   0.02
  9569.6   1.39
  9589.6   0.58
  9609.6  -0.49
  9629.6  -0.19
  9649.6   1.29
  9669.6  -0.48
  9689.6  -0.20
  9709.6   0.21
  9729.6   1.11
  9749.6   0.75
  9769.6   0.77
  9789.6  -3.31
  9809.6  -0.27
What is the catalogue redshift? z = 0.730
